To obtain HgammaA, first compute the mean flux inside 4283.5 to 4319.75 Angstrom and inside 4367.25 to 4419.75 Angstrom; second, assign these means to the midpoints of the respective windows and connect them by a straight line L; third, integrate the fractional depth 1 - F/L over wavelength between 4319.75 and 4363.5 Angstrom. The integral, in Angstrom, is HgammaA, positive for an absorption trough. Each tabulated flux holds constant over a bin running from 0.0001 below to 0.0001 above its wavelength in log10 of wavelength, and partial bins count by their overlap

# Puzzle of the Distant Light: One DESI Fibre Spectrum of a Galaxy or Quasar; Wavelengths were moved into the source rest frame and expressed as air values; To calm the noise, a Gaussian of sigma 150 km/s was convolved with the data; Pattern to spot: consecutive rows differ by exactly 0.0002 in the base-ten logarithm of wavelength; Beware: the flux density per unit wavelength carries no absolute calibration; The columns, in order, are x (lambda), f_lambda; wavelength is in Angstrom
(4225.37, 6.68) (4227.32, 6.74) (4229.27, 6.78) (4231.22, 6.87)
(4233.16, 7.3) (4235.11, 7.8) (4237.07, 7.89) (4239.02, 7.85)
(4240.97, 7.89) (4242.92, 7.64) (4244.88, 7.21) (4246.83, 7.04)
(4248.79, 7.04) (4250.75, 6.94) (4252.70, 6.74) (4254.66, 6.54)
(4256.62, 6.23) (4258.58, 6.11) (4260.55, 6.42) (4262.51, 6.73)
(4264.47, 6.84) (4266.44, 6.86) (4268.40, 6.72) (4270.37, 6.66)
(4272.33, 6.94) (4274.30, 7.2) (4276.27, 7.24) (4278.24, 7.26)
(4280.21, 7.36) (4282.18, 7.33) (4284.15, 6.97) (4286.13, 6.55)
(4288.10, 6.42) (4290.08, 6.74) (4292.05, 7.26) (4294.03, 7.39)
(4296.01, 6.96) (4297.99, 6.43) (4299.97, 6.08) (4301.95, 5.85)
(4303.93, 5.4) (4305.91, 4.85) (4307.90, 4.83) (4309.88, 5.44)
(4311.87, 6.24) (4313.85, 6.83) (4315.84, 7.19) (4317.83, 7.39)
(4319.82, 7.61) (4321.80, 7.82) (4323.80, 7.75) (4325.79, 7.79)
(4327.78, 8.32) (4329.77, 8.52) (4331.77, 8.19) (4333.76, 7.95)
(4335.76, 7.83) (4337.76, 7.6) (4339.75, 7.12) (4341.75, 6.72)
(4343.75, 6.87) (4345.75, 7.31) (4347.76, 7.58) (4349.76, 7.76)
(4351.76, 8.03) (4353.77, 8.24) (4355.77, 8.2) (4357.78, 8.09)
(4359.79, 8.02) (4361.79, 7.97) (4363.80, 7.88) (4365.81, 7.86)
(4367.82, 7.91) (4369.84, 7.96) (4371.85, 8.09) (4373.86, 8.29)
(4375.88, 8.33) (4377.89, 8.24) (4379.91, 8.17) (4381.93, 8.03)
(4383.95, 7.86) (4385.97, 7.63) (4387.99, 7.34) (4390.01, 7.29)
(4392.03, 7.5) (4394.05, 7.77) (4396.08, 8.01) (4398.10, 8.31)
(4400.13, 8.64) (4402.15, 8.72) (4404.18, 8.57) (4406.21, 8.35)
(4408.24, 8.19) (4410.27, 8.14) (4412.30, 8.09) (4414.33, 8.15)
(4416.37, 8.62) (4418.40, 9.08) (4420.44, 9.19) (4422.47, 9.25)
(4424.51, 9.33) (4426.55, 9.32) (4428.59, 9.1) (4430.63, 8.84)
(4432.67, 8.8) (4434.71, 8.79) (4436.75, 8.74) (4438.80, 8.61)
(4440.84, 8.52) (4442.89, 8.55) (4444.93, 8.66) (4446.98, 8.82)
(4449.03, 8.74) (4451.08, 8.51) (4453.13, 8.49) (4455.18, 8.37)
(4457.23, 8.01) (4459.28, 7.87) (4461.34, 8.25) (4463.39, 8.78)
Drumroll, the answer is -3.9 Angstrom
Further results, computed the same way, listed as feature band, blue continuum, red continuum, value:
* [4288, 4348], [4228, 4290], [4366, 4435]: 4.7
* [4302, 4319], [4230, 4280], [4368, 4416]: 3.3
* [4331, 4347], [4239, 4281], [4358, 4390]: 0.4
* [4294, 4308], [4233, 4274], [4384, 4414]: 2.7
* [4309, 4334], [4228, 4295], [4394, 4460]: 0.5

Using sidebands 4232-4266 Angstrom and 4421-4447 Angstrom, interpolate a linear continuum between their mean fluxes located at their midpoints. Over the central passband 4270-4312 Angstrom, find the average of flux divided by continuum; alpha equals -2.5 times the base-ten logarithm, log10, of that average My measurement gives 0.15 mag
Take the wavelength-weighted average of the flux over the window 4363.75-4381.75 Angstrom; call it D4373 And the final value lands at 8.09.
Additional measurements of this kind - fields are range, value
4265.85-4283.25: 7.07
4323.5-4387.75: 7.87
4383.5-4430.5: 8.38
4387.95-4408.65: 8.1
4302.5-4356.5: 7.22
